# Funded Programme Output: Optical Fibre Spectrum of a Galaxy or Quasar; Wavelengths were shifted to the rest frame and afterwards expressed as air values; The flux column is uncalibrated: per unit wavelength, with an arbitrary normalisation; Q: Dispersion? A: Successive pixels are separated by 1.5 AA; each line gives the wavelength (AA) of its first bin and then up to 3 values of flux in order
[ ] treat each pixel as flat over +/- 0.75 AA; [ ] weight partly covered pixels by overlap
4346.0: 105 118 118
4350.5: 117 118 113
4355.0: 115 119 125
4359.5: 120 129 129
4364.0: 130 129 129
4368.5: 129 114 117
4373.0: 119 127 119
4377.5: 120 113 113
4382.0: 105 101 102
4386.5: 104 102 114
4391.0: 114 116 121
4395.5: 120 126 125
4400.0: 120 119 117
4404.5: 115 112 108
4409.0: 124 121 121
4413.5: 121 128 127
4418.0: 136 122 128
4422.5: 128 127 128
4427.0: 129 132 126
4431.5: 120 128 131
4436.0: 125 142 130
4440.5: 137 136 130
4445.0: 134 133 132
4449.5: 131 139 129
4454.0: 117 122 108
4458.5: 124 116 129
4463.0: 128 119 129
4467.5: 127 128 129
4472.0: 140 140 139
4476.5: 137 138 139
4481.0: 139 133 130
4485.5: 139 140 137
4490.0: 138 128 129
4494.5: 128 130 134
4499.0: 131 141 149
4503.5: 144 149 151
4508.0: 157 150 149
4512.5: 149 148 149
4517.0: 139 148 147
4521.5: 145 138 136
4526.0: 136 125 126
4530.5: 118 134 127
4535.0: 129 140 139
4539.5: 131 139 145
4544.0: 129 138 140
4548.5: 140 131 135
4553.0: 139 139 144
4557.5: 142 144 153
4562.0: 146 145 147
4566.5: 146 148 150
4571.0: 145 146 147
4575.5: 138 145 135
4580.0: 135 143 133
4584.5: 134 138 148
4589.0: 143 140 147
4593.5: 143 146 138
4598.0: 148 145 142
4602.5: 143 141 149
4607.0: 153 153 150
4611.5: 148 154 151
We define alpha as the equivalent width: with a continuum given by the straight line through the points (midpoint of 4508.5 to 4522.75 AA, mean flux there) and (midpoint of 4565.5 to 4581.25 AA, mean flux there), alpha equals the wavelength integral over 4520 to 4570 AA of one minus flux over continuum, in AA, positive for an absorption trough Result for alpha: 2.35 AA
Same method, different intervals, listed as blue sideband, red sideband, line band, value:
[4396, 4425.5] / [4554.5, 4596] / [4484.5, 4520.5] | -2.0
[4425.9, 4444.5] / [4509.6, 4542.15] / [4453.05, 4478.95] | 1.0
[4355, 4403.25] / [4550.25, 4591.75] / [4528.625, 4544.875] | 0.6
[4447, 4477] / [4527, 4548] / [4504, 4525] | -2.5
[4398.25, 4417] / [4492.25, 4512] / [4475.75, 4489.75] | 0.0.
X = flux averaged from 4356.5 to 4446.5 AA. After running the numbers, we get 122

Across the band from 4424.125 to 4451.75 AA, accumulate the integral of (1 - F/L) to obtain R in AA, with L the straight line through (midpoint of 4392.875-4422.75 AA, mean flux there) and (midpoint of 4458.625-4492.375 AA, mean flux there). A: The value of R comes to -1.0 AA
